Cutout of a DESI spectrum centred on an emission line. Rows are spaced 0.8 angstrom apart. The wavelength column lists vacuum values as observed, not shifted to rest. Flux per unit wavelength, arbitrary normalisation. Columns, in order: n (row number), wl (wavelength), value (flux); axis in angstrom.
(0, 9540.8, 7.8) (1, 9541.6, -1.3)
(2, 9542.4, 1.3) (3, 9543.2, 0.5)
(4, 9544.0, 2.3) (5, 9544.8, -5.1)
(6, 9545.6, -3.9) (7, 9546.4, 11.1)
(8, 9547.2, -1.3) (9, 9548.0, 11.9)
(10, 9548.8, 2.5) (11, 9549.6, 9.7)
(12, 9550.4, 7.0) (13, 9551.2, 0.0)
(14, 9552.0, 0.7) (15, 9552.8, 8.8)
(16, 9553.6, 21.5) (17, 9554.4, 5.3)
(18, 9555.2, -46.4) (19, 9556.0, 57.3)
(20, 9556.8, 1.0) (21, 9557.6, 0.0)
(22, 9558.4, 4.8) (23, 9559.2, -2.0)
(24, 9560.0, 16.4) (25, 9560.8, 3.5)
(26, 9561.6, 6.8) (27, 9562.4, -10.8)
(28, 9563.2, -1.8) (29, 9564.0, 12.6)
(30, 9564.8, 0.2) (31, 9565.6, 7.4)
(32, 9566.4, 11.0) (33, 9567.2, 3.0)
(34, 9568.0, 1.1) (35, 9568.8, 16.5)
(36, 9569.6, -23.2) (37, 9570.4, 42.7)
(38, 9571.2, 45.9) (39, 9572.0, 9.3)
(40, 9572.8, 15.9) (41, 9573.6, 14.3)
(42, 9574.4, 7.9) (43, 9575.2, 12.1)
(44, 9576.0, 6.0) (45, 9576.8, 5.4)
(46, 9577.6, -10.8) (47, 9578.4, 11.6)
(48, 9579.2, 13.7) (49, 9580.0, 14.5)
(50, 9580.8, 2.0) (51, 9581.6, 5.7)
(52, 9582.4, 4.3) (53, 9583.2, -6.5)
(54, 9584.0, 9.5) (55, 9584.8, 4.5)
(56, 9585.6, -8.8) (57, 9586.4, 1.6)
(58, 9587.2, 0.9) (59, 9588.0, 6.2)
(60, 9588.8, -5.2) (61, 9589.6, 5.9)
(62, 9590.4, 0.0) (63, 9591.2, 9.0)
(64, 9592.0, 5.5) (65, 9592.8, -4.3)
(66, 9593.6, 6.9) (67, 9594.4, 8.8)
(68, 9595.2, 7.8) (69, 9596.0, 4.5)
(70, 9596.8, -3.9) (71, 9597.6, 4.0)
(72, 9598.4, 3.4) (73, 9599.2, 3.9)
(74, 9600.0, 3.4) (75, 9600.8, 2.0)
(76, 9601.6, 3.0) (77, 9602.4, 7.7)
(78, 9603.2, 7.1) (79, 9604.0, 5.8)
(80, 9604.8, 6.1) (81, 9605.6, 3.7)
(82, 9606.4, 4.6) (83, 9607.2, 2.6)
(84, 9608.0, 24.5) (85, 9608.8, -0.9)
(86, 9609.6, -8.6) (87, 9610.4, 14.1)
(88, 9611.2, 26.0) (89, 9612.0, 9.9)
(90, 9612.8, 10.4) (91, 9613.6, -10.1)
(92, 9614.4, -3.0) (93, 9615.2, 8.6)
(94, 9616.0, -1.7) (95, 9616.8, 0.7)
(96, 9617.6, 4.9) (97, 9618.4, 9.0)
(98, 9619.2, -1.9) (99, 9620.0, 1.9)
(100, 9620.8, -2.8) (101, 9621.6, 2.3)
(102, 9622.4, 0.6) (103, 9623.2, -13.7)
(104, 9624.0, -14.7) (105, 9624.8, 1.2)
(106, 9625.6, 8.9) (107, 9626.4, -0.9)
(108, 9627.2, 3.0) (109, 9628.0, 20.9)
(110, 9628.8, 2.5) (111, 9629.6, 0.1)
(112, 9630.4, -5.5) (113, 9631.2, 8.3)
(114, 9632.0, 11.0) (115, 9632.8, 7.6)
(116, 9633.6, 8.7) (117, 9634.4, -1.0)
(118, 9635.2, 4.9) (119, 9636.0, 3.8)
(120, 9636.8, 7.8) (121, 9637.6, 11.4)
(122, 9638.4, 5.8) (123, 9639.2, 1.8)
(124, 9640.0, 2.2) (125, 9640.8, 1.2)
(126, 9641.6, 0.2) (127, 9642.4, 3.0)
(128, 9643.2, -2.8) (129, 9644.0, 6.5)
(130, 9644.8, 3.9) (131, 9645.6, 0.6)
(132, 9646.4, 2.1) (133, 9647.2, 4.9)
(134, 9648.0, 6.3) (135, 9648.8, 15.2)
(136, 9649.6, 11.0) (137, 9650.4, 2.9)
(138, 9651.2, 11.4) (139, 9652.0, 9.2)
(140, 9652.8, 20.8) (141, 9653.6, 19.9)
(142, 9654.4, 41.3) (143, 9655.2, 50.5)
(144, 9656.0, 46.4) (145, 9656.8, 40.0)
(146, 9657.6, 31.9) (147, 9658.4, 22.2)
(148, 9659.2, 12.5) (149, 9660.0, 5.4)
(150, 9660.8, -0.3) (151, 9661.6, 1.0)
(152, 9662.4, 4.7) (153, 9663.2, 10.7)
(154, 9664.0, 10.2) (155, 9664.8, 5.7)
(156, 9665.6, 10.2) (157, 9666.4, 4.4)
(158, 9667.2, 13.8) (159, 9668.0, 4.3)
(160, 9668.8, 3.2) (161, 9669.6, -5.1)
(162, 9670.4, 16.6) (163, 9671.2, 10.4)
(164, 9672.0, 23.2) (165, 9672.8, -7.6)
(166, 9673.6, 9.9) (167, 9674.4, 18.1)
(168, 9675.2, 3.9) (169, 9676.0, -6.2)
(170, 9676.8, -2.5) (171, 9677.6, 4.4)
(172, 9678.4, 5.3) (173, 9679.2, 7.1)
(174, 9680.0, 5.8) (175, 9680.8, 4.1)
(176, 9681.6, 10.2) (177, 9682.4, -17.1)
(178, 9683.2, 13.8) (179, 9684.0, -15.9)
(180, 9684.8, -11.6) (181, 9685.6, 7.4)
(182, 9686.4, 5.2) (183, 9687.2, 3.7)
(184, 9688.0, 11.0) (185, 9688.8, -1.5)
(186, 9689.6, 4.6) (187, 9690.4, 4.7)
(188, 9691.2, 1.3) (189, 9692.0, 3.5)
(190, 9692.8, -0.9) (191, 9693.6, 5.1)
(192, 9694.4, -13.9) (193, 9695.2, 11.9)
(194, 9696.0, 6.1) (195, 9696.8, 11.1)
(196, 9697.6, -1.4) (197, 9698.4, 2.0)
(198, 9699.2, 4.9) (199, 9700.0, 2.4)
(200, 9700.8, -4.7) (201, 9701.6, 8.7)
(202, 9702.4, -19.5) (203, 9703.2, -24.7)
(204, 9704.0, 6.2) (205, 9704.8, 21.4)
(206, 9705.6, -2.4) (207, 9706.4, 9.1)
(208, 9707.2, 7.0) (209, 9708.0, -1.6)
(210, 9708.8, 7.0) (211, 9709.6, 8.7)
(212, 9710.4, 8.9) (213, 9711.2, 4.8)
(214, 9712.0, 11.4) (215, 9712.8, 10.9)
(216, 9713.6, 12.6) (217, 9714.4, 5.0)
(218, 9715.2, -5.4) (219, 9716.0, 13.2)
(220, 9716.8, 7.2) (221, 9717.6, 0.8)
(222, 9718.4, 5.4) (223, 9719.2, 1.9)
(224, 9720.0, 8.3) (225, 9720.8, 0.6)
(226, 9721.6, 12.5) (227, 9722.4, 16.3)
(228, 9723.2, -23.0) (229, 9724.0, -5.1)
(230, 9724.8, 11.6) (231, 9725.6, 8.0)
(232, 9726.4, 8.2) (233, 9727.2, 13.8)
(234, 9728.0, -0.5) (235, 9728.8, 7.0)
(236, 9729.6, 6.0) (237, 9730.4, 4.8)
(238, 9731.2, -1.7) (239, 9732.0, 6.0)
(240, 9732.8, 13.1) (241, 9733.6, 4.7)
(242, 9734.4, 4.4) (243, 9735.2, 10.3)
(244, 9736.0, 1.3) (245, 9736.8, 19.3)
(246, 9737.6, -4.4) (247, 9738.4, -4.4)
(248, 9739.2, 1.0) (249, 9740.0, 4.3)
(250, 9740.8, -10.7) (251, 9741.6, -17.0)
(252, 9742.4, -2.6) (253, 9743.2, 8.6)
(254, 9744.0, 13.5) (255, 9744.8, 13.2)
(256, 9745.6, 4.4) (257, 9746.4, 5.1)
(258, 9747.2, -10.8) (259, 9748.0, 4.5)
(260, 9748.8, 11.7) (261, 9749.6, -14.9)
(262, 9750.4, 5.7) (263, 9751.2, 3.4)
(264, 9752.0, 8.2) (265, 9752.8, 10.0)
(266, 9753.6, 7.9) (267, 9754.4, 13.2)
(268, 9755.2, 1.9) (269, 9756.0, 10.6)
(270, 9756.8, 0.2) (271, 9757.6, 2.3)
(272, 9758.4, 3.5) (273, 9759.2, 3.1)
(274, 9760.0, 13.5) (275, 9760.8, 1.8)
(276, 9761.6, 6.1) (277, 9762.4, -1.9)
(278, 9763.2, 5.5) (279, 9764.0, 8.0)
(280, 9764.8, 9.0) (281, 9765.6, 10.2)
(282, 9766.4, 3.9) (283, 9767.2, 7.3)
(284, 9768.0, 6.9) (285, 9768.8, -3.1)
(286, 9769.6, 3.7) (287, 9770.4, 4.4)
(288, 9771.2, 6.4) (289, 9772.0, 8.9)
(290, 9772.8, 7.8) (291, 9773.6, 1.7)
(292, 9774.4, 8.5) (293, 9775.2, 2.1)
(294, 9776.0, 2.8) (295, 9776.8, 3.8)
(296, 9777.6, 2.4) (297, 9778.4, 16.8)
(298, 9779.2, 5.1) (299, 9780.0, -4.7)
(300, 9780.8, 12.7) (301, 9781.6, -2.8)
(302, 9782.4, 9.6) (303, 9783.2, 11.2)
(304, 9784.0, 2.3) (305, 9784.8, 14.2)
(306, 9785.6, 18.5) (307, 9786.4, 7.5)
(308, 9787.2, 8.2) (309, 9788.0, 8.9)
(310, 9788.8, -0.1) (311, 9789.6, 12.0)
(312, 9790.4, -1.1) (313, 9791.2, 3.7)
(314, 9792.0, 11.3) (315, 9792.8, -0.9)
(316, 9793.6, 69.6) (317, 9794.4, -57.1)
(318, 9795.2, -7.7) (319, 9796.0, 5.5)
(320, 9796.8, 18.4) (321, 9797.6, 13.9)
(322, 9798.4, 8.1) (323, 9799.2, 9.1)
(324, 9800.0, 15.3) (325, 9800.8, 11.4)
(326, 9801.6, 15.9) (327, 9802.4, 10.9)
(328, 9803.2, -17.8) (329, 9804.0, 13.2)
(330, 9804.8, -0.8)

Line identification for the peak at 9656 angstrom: H-beta 4861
